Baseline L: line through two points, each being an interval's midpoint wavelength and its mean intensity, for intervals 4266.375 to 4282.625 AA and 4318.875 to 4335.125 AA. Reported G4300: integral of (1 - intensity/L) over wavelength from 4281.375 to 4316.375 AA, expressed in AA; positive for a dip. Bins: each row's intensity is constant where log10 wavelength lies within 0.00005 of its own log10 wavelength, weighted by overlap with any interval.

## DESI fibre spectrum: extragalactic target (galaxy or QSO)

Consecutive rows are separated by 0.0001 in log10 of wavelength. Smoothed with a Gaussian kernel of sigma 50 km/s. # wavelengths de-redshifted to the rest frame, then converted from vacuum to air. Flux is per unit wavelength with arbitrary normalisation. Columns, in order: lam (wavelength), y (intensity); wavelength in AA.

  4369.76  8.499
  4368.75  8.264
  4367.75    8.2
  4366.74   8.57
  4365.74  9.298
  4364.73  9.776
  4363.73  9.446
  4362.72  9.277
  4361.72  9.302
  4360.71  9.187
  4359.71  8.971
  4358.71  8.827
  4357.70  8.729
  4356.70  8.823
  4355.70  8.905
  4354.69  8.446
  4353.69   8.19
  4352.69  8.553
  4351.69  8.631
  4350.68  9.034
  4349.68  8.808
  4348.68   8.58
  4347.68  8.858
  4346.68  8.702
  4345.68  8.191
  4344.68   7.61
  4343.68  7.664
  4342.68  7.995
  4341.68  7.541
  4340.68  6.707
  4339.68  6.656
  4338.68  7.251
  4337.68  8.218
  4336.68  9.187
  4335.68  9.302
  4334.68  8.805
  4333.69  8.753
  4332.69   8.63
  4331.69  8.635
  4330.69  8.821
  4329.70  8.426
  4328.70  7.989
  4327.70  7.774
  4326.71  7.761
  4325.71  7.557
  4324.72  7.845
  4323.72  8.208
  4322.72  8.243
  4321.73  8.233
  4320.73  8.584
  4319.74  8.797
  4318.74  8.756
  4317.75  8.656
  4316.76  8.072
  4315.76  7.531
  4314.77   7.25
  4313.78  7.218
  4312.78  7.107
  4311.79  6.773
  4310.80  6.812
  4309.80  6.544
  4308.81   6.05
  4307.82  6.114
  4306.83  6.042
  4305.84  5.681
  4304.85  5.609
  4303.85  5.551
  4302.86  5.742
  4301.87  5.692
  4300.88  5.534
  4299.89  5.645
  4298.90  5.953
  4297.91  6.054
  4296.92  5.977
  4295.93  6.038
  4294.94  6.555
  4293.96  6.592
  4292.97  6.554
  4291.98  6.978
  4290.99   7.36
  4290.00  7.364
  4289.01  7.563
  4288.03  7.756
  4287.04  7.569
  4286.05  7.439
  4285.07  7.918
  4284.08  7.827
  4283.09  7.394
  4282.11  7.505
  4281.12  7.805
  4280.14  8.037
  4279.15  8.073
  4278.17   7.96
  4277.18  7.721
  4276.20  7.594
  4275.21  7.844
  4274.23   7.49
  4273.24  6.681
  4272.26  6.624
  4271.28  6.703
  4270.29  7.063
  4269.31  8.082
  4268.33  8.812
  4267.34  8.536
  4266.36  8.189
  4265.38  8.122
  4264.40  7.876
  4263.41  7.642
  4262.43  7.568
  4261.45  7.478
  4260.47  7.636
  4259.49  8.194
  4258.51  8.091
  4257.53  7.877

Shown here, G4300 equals 5.67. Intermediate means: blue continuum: 7.67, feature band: 6.68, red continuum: 8.32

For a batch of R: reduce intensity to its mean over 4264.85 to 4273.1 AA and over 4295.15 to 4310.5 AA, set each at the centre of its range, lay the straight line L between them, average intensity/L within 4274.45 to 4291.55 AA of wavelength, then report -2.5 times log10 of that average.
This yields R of -0.11 mag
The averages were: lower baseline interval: 7.73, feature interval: 7.68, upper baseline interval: 5.9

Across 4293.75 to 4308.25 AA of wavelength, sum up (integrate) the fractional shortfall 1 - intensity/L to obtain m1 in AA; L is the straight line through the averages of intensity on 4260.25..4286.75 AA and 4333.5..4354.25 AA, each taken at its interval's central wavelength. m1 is 3.67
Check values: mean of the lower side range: 7.69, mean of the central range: 5.91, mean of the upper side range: 8.24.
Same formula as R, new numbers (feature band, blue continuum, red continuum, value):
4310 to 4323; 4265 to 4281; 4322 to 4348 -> 0.026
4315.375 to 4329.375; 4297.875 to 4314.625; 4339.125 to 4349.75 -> -0.184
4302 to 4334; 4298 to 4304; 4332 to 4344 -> -0.097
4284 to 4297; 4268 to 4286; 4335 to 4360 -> 0.091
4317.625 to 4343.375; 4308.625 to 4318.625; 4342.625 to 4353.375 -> -0.047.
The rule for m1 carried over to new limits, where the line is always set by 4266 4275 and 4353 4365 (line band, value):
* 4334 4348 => 1.03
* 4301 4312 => 2.87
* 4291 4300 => 1.83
